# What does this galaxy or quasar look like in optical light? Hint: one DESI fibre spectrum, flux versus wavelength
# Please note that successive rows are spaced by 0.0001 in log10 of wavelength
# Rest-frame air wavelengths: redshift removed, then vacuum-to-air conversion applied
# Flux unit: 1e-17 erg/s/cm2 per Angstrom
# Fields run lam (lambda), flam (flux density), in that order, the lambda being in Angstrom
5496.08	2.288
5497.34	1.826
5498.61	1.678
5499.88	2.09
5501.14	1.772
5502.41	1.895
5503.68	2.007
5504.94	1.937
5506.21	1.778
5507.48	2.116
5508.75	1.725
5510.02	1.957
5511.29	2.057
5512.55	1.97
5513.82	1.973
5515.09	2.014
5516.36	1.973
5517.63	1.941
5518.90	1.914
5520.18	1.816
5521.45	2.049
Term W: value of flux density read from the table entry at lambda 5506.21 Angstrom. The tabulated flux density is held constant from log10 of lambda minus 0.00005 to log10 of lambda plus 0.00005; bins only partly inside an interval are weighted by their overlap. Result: 1.778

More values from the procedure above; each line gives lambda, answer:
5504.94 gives 1.937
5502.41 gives 1.895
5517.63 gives 1.941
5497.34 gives 1.826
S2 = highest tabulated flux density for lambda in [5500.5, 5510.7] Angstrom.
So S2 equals 2.116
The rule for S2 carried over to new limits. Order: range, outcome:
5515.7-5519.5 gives 1.973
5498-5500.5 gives 2.09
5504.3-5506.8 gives 1.937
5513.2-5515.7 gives 2.014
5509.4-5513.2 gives 2.057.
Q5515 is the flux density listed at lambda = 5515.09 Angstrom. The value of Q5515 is 2.014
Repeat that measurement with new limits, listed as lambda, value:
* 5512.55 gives 1.97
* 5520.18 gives 1.816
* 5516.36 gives 1.973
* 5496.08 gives 2.288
